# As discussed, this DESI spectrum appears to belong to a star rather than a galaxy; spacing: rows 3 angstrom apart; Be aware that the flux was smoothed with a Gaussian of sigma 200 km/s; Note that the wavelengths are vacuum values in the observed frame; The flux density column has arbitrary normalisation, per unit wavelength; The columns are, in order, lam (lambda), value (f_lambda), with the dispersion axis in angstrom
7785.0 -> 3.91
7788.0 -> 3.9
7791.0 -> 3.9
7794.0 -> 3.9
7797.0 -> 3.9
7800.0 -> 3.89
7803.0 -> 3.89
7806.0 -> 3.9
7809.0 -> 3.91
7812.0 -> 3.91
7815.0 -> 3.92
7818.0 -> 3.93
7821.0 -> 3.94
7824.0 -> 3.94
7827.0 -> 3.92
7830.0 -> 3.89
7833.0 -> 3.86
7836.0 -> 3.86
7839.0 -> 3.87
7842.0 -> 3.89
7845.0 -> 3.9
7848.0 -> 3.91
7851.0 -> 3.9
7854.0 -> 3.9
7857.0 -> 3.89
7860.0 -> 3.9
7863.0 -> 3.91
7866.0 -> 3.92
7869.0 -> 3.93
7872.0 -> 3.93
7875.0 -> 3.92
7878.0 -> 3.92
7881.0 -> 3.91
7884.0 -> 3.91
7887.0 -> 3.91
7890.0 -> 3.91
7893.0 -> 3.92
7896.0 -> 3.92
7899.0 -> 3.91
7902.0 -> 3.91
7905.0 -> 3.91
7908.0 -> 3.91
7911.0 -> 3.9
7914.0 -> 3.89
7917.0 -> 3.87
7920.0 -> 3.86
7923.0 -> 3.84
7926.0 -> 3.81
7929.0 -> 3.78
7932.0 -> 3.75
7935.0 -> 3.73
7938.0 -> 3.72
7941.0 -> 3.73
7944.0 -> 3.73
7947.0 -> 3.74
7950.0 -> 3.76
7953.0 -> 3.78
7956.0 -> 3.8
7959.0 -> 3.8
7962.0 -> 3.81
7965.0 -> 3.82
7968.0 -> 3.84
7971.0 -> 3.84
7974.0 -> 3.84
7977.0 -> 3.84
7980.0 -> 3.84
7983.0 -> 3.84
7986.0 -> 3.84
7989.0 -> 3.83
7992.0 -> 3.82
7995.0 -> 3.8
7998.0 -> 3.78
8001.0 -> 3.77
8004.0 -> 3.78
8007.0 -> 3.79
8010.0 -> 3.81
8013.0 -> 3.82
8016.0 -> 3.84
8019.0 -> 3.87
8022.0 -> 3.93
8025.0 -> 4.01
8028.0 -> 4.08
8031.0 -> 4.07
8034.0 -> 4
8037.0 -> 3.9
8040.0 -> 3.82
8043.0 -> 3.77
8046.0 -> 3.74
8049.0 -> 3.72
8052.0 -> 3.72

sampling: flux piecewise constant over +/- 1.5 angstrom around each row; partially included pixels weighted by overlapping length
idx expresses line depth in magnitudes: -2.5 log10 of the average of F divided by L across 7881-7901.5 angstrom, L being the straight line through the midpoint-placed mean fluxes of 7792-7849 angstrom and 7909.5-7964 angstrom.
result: -0.02 mag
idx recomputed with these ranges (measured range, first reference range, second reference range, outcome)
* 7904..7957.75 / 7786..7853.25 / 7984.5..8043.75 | 0.02 mag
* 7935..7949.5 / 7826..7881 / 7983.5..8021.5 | 0.03 mag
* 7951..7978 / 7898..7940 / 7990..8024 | 0.00 mag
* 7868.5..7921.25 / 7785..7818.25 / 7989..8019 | -0.01 mag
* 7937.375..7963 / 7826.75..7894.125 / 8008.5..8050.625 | 0.04 mag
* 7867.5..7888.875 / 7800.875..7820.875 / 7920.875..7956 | -0.02 mag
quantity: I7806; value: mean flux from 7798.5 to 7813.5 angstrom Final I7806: 3.9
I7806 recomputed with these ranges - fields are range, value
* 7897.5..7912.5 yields 3.91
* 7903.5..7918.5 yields 3.9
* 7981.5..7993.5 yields 3.83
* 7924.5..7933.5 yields 3.78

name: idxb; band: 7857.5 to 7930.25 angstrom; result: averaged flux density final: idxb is 3.9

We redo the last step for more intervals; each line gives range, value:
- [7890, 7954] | 3.83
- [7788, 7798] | 3.9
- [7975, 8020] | 3.82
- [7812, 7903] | 3.91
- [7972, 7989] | 3.84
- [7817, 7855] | 3.9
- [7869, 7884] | 3.92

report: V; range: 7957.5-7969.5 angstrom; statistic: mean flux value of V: 3.82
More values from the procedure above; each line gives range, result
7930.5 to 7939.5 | 3.73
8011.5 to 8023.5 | 3.86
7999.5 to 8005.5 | 3.77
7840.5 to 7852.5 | 3.9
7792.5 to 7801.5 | 3.9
